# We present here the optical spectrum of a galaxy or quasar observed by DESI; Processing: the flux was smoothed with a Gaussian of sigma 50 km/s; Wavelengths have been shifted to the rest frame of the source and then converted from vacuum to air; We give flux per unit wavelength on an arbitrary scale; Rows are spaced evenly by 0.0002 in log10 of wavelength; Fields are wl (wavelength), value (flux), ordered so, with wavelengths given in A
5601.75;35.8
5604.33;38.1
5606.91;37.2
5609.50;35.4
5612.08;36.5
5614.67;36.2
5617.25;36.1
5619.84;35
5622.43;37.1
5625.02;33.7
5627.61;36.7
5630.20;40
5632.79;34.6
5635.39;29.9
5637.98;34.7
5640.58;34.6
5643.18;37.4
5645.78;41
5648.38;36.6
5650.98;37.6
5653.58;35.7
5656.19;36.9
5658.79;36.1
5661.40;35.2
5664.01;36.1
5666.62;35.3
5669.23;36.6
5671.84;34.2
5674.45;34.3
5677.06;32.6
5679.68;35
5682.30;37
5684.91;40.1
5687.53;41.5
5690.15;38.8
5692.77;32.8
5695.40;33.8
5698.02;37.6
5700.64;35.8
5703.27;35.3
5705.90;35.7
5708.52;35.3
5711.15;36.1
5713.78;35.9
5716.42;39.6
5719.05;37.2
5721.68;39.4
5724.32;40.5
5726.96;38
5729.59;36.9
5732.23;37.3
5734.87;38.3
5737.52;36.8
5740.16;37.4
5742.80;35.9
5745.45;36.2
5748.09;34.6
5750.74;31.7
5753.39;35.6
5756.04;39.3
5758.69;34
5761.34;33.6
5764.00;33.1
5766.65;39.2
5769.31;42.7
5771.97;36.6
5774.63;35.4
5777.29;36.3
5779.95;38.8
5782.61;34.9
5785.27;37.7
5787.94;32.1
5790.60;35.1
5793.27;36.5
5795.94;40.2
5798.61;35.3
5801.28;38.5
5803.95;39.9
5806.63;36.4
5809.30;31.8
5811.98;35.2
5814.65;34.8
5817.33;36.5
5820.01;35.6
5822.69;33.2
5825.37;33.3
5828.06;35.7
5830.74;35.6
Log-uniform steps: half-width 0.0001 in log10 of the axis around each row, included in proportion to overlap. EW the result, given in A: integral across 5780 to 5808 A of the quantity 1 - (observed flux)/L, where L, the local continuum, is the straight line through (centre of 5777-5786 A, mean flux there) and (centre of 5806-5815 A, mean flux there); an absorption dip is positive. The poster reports -0.7 A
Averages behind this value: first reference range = 37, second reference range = 34.4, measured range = 36.8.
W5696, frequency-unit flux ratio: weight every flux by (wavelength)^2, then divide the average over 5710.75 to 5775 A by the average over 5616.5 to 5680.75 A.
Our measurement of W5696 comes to 1.1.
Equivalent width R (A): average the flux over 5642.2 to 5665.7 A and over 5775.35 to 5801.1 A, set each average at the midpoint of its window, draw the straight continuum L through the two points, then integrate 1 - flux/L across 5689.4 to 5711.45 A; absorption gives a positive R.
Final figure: 0.7 A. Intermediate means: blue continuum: 36.9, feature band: 35.6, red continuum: 36.4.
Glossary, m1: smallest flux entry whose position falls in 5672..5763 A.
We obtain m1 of 31.7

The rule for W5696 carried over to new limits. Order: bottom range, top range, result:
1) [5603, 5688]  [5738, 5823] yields 1.05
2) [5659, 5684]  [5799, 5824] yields 1.06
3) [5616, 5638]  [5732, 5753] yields 1.06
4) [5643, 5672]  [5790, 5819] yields 1.05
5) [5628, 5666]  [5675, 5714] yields 1.02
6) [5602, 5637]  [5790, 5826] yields 1.07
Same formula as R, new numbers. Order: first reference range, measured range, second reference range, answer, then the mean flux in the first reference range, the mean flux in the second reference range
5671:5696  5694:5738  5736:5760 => -1.4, 36.1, 35.7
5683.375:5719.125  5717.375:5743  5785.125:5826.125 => -1.0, 36.8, 35.7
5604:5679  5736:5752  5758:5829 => 0.2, 35.9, 36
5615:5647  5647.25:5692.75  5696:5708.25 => -0.5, 35.9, 35.9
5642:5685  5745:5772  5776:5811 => 0.2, 36.2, 36.4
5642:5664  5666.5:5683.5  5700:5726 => 1.0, 37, 37.1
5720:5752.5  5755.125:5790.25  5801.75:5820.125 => 0.0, 36.9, 35.9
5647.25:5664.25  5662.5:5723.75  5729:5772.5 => -0.1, 36.3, 36.4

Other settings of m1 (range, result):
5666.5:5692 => 32.6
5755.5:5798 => 32.1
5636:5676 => 34.2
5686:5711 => 32.8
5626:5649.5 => 29.9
